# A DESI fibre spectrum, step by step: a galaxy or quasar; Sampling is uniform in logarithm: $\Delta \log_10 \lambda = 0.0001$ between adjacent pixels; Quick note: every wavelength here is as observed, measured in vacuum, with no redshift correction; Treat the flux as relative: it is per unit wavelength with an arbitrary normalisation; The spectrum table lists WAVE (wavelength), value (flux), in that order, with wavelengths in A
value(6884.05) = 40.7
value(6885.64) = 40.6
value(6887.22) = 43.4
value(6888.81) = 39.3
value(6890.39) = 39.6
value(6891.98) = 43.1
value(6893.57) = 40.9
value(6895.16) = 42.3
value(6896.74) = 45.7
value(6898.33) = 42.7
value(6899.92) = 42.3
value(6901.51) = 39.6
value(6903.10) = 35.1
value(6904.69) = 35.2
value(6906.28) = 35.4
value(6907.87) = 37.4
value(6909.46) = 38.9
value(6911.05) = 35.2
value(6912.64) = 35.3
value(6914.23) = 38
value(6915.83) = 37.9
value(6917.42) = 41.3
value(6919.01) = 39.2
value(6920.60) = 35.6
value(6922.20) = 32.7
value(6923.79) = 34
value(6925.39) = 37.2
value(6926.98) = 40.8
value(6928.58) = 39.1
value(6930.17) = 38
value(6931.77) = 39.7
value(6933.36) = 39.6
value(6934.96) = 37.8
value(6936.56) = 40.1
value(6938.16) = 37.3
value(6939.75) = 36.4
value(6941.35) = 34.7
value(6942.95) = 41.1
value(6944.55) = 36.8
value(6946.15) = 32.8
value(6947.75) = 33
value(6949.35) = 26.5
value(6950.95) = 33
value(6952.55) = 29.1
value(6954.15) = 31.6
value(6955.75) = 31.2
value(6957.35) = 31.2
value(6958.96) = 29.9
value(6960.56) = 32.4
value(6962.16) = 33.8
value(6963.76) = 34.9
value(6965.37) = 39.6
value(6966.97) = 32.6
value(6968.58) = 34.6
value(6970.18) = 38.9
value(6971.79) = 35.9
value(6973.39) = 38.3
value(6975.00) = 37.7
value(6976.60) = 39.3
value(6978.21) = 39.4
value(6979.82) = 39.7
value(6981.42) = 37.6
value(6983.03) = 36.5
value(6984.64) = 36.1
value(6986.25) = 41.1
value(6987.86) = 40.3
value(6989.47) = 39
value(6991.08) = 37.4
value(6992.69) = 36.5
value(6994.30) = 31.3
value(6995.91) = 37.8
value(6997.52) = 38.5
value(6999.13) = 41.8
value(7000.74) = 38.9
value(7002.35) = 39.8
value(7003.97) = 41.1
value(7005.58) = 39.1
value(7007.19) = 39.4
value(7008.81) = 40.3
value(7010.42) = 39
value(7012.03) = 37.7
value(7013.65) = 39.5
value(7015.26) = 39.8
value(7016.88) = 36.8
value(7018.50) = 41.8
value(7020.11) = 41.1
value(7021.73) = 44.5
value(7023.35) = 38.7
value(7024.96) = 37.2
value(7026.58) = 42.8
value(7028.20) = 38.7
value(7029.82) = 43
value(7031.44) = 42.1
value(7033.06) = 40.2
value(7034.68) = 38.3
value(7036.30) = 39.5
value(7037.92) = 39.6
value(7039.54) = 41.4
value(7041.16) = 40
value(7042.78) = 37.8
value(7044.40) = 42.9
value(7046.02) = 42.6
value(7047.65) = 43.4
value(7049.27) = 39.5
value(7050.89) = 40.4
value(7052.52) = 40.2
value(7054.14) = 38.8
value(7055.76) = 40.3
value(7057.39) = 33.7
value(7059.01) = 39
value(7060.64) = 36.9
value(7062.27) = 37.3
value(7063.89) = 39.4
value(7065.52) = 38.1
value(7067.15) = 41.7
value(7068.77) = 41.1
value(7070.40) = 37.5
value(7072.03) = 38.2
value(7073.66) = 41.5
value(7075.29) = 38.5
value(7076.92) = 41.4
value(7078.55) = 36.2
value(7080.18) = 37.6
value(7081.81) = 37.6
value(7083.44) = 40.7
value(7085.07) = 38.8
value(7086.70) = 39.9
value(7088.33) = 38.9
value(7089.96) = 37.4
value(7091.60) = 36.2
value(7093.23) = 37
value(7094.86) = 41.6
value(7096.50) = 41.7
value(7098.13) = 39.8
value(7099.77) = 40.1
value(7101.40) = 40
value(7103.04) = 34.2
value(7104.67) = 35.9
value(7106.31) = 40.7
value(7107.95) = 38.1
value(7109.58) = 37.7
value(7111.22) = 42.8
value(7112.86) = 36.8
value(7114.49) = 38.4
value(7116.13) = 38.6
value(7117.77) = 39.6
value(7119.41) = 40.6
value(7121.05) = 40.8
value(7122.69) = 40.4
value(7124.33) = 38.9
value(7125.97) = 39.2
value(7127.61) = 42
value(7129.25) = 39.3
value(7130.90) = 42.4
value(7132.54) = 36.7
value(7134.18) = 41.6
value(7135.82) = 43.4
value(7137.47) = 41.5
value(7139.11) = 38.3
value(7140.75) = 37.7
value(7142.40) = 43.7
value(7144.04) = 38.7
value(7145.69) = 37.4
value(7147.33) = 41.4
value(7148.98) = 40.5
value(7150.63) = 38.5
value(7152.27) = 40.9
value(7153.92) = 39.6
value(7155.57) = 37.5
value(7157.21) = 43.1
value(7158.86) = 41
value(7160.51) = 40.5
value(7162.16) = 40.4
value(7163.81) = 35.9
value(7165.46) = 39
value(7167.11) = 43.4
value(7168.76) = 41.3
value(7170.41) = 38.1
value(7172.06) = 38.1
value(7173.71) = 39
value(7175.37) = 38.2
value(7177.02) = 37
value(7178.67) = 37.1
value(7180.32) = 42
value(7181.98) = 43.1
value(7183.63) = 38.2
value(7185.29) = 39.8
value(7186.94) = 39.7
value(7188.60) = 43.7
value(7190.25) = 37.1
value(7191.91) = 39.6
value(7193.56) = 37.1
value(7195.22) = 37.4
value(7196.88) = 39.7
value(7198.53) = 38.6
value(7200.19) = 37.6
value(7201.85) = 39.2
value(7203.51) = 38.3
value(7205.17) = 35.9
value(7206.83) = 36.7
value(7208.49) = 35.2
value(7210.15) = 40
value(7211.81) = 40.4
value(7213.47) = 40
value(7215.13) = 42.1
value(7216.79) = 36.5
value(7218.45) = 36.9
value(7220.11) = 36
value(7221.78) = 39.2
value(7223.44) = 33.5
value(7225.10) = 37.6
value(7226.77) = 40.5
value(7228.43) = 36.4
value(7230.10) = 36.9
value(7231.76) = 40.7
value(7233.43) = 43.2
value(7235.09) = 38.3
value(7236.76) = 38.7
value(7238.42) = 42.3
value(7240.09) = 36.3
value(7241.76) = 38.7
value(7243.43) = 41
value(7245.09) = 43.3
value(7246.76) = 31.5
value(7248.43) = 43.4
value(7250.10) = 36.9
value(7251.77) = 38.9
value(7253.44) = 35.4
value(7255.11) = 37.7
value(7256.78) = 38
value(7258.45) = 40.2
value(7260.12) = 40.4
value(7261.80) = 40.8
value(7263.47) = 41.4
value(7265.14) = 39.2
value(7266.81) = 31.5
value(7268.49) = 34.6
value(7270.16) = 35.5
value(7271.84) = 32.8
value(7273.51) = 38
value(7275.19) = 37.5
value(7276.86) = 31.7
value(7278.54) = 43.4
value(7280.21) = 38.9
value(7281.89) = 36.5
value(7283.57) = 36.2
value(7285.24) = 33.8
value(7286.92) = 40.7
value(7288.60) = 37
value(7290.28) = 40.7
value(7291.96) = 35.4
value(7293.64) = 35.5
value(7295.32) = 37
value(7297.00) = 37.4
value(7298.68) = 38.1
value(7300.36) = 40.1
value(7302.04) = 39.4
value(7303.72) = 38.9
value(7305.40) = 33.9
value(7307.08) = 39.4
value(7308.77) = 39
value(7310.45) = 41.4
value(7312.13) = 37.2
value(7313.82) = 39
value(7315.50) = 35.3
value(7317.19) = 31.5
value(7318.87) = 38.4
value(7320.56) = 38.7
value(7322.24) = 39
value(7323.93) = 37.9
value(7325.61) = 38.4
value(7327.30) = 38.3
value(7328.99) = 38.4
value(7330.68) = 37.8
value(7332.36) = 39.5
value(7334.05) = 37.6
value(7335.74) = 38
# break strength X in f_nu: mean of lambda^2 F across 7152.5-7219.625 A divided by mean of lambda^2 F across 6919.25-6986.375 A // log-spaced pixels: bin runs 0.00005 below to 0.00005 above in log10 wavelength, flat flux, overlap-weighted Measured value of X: 1.16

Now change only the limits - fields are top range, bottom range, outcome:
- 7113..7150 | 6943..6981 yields 1.21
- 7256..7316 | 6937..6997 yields 1.16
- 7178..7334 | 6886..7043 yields 1.09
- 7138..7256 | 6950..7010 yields 1.13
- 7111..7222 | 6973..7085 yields 1.04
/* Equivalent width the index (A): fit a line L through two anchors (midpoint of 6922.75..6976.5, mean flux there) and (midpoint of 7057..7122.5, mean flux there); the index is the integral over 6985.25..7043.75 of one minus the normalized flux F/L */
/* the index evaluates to -3.9 A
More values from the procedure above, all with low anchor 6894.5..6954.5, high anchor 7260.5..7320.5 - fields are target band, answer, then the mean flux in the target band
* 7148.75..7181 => -1.9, 39.5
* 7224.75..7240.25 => -0.8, 39.3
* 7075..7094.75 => -0.7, 38.5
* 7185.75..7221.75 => -1.1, 38.5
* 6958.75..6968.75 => 0.8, 34.2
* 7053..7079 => -1.1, 38.8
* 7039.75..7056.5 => -1.5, 40.6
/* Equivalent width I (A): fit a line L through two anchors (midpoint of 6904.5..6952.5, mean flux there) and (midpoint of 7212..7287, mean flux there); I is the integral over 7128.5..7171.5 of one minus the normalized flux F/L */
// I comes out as -2.8 A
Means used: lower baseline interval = 36.6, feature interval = 40.1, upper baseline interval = 38.1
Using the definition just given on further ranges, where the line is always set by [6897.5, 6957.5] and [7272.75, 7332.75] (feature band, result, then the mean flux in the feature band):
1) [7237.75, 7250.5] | -0.6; 39.2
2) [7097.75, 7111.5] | -0.6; 38.6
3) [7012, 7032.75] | -2.0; 40.4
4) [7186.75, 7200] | -0.6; 39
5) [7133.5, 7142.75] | -0.9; 40.9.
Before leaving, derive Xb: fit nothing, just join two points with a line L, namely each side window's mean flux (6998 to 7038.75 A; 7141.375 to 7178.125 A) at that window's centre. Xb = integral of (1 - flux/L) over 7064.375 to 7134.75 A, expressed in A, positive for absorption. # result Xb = 1.06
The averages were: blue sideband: 40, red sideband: 39.7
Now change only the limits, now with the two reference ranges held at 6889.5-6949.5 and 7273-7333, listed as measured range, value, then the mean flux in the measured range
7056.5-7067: 0.05 A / 37.7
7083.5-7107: -0.56 A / 38.8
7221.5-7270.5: -0.82 A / 38.4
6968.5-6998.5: 0.12 A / 37.8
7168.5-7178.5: -0.14 A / 38.4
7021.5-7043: -1.31 A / 40.2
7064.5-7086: -0.72 A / 39.1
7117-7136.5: -1.31 A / 40.4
